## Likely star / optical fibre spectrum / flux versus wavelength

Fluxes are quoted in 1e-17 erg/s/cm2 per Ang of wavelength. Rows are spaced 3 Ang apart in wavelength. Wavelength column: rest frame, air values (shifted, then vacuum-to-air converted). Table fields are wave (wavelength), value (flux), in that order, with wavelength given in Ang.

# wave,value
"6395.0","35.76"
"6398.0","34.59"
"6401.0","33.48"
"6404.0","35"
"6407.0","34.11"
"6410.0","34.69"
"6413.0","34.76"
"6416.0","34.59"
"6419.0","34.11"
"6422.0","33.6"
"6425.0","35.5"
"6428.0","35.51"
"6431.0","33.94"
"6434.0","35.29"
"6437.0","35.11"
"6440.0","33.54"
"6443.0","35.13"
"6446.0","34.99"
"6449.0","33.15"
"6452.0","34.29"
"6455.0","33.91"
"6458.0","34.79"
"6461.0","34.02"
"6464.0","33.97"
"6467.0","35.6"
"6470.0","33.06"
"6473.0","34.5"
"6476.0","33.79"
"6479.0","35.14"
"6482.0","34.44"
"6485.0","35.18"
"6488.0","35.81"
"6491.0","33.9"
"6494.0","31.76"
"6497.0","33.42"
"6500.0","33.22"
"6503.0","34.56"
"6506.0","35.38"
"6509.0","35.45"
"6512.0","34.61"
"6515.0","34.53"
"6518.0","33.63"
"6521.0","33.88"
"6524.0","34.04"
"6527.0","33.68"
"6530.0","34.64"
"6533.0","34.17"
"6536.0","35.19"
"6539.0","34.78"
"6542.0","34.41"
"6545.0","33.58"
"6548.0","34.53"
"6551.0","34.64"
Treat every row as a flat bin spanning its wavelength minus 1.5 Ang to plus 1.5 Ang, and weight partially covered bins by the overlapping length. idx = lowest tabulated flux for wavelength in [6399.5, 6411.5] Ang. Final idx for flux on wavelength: 33.48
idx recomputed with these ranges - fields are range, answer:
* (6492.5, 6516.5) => 31.76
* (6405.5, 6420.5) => 34.11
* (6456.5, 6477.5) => 33.06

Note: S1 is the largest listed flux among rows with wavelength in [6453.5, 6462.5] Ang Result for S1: 34.79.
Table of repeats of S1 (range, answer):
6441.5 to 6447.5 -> 35.13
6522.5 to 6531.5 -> 34.64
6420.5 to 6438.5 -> 35.51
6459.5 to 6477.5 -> 35.6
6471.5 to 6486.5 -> 35.18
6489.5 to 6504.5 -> 34.56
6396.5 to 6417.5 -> 35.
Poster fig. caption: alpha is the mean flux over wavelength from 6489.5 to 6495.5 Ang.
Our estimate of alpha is 32.8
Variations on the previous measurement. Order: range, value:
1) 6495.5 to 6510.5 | 34.4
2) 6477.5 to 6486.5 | 34.9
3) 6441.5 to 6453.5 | 34.4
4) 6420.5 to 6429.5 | 34.9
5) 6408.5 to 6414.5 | 34.7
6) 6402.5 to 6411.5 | 34.6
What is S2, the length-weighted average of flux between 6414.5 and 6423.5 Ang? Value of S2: 34.1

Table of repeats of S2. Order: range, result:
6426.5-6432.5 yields 34.7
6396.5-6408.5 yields 34.3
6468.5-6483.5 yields 34.2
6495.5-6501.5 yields 33.3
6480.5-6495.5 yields 34.2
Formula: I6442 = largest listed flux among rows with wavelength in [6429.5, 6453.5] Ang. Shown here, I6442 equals 35.29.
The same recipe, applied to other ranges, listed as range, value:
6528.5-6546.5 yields 35.19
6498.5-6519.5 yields 35.45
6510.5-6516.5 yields 34.61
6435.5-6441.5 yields 35.11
